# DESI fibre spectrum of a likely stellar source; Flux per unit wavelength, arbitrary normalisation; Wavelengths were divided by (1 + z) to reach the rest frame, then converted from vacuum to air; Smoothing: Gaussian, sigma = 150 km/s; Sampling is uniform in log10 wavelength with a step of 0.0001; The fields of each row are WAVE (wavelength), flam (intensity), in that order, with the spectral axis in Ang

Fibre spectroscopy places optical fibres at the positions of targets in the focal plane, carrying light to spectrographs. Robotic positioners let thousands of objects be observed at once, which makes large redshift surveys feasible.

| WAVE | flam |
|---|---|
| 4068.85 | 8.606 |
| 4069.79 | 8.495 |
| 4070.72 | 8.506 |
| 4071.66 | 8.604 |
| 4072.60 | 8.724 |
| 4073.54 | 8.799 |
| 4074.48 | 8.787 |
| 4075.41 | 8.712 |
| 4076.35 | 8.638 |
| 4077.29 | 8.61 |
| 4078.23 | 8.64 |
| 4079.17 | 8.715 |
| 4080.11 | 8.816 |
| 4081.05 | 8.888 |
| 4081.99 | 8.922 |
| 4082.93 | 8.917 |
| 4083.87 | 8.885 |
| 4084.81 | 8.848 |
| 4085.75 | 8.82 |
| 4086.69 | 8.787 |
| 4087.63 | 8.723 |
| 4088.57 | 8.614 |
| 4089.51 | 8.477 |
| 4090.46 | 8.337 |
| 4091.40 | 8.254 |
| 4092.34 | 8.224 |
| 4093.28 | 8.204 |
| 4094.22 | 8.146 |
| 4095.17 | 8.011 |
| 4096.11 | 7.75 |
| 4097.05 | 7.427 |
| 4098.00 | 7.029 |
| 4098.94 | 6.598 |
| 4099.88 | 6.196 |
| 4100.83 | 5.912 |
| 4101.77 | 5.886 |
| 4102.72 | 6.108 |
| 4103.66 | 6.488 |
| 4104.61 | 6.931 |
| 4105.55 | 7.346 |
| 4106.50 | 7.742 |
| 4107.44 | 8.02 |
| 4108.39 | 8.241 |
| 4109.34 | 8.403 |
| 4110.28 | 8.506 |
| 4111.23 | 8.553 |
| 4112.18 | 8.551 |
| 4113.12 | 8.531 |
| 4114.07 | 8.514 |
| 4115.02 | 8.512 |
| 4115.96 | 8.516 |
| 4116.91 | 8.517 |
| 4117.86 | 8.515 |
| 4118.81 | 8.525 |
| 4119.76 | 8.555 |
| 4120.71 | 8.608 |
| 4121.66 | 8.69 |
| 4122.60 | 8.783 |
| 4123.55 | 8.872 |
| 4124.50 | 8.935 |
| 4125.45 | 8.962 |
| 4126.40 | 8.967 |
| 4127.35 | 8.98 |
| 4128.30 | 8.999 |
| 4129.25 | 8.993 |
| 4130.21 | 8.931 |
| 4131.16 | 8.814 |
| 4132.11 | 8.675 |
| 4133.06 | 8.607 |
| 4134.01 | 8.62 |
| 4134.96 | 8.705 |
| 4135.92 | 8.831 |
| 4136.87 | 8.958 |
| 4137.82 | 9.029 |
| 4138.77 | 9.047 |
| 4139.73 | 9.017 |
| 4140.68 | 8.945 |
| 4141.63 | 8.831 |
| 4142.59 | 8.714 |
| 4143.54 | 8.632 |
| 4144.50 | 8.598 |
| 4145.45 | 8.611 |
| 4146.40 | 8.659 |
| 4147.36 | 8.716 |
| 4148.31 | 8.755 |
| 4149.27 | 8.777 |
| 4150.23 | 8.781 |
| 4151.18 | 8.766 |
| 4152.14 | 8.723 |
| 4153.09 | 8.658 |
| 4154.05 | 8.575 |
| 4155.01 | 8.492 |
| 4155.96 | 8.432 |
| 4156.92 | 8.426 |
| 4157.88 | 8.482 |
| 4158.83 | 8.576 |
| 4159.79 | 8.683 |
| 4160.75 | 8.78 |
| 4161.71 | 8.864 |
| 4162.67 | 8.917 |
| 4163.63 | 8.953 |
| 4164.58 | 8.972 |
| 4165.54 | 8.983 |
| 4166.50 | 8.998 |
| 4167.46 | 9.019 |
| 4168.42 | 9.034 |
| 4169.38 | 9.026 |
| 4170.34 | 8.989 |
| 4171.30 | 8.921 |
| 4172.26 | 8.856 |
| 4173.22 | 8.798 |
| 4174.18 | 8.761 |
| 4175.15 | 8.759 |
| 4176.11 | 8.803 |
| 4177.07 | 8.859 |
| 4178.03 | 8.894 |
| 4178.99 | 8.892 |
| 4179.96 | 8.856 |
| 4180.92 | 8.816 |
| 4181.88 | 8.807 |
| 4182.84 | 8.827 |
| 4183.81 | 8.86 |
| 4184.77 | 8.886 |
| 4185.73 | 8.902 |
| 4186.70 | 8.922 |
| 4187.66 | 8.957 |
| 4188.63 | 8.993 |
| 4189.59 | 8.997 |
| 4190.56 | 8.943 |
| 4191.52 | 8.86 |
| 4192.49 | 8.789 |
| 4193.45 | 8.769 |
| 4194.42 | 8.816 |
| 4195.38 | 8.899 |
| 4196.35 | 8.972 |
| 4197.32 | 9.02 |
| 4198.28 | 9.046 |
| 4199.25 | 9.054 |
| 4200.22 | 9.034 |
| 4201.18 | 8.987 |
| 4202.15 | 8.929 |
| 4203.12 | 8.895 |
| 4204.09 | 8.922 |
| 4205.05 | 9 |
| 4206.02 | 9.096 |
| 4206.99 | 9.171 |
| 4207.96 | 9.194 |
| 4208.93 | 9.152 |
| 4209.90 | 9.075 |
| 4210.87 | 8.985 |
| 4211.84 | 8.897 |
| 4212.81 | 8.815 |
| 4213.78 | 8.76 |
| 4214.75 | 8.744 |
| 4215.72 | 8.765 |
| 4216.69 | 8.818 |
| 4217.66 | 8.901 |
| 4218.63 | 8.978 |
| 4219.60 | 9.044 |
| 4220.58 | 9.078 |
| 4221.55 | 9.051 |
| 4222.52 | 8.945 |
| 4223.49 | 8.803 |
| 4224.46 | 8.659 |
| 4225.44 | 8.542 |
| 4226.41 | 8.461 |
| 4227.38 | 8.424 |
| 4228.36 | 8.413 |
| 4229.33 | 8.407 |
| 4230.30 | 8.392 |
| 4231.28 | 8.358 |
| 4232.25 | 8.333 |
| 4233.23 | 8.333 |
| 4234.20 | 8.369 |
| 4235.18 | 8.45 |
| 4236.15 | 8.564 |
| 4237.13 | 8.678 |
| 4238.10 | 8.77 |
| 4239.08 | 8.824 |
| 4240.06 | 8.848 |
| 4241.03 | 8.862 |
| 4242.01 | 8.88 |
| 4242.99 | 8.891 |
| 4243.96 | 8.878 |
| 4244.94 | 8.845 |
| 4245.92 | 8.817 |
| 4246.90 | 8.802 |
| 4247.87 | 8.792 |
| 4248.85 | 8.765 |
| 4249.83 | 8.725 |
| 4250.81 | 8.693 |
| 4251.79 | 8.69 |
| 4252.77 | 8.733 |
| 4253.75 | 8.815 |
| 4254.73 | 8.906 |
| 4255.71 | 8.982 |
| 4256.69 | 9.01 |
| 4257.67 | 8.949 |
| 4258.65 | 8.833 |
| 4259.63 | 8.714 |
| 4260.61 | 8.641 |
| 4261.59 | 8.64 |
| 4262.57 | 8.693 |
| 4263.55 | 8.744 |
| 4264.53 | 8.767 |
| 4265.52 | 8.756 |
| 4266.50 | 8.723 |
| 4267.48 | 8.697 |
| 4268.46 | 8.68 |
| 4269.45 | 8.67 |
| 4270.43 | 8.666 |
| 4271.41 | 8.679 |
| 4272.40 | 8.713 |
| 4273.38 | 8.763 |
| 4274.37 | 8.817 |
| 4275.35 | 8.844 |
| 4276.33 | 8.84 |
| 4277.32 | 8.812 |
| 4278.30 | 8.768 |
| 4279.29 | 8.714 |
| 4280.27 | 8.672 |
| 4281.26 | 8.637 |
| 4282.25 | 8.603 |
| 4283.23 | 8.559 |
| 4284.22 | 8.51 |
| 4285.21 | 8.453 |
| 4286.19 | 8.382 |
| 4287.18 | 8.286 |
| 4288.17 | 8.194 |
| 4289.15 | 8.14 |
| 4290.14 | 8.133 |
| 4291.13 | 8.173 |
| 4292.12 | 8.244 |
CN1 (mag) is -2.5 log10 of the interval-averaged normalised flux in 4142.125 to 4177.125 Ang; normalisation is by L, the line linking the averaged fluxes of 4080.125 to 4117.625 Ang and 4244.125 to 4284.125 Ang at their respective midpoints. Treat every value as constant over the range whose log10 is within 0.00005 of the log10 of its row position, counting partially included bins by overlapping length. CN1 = -0.06 mag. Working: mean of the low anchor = 8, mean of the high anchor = 8.75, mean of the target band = 8.77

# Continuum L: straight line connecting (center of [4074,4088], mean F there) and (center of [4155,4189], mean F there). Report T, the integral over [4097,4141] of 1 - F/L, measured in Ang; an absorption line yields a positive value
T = 2.8 Ang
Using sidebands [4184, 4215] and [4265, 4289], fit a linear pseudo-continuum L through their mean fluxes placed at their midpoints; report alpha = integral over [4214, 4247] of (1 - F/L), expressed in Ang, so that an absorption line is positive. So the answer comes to 0.5 Ang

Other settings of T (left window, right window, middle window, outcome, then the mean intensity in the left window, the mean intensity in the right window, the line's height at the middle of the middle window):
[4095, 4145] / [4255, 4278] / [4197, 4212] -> -0.84 Ang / 8.26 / 8.77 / 8.56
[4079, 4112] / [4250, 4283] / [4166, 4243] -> -3.52 Ang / 7.93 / 8.75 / 8.45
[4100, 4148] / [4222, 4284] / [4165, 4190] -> -1.10 Ang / 8.4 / 8.7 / 8.52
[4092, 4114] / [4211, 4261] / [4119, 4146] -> -3.53 Ang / 7.53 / 8.74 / 7.8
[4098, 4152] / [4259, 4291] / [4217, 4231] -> -0.31 Ang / 8.36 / 8.62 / 8.53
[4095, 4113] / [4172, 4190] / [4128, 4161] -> -2.38 Ang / 7.37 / 8.86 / 8.15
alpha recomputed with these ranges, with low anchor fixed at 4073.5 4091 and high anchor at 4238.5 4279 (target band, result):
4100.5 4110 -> 1.72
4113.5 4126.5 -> 0.11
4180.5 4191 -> -0.17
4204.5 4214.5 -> -0.27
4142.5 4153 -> 0.06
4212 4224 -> -0.17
